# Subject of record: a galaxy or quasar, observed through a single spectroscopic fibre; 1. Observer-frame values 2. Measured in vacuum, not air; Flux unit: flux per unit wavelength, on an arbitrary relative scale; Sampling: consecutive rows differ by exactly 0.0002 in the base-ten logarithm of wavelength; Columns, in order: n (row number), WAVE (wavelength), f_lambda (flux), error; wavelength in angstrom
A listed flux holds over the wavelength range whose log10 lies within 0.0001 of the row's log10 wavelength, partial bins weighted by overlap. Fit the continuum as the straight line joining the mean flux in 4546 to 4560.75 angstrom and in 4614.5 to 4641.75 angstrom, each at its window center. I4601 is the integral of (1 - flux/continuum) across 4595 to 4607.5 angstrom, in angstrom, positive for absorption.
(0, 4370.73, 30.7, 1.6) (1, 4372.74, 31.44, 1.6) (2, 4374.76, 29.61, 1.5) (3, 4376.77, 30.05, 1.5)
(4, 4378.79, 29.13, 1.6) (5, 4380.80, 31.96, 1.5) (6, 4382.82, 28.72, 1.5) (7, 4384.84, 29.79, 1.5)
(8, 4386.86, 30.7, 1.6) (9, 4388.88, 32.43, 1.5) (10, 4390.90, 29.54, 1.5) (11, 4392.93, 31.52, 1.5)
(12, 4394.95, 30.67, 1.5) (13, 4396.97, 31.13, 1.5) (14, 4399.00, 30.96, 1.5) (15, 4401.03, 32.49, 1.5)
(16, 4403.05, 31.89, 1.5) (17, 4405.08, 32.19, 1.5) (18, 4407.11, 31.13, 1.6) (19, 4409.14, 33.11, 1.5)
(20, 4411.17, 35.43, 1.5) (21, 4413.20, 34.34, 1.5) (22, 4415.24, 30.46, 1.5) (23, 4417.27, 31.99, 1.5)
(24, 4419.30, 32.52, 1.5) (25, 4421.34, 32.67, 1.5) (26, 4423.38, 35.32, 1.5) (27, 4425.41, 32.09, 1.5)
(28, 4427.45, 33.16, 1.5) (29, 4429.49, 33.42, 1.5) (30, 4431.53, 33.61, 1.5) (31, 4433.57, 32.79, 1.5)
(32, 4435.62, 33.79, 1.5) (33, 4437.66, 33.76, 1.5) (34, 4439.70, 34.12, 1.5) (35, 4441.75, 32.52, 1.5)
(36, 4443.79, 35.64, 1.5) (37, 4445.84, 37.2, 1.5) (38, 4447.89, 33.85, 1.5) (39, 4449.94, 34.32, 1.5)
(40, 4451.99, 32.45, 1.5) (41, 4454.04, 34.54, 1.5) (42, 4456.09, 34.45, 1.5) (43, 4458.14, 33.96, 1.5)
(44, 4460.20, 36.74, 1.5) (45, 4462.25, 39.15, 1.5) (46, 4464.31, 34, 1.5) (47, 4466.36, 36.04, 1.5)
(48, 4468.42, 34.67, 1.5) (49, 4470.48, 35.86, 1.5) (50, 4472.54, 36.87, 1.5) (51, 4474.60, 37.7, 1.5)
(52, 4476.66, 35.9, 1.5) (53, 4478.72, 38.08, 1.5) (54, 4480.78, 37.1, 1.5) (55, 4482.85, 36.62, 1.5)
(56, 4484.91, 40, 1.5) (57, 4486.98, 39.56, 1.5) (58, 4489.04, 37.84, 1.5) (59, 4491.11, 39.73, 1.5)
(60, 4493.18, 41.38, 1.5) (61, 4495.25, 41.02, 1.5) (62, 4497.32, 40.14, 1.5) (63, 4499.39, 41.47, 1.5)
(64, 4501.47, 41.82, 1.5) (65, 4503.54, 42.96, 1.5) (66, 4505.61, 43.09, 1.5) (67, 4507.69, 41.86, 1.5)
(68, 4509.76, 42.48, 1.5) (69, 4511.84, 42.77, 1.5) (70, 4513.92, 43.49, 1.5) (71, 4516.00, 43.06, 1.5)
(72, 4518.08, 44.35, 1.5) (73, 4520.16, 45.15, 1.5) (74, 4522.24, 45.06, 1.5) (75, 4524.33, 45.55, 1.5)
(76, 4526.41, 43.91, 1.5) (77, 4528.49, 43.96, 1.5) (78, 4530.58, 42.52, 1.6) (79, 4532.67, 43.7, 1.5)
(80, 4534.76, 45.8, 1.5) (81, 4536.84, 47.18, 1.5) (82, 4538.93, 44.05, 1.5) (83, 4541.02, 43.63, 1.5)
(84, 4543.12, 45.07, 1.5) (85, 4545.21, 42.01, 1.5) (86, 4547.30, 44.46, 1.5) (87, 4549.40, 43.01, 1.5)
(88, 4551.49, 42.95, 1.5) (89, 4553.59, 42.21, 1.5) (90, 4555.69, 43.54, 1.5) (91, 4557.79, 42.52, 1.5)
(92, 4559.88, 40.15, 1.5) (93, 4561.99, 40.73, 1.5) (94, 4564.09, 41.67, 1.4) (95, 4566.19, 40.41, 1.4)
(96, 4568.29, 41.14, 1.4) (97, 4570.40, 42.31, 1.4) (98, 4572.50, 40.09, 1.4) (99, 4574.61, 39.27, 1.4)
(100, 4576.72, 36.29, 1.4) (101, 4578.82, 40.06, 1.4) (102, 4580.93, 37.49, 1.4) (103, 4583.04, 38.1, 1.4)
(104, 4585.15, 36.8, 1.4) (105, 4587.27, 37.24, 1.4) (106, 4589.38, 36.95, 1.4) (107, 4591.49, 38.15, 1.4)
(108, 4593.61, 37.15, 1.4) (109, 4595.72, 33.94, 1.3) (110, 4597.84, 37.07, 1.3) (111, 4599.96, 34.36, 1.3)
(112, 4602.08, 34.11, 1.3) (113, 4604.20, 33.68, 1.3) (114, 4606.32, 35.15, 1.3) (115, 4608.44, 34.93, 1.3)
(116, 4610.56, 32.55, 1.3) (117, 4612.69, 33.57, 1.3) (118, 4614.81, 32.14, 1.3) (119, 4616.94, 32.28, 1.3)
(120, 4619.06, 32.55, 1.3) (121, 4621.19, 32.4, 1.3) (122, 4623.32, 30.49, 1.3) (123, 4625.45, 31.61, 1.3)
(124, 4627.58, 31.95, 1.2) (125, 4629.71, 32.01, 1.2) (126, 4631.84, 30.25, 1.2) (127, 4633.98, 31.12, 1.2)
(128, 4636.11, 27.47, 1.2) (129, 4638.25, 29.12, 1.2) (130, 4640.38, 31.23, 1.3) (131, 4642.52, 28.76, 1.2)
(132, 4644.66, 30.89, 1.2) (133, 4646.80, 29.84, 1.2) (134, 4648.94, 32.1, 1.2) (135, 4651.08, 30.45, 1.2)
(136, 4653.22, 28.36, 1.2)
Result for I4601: 0.18 angstrom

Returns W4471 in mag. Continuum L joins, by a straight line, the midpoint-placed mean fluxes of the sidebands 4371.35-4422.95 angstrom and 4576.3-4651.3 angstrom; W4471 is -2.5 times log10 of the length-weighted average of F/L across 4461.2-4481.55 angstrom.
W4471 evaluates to -0.14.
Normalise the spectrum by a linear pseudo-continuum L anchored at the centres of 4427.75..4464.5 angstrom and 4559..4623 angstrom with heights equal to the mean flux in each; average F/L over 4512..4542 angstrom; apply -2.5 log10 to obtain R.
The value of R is -0.24 mag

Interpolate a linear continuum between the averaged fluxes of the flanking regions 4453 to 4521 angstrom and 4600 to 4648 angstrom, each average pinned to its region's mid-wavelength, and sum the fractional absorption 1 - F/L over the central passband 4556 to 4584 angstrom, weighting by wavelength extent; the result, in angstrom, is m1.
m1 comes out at -4.4 angstrom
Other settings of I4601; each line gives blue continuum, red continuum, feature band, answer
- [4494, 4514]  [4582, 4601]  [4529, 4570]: -3.92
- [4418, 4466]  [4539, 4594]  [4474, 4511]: -3.18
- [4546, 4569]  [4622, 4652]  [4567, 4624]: 0.96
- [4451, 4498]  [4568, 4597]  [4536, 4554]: -2.90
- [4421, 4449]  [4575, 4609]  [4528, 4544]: -4.05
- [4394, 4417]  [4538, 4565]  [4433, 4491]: 0.78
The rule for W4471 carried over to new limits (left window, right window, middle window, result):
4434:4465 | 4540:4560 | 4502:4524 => -0.09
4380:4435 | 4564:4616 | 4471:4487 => -0.11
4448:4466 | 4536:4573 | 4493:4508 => -0.09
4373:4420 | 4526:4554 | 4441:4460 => 0.05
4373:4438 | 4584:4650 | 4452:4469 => -0.10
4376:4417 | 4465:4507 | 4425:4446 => 0.03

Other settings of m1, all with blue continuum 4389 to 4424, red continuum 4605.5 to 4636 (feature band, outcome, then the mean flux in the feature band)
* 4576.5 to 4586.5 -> -1.8 angstrom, 37.9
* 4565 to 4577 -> -3.0 angstrom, 40.2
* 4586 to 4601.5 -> -2.0 angstrom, 36.3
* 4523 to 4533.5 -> -3.8 angstrom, 43.9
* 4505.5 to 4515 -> -3.1 angstrom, 42.7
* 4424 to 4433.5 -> -0.3 angstrom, 33.2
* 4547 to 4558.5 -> -3.9 angstrom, 43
